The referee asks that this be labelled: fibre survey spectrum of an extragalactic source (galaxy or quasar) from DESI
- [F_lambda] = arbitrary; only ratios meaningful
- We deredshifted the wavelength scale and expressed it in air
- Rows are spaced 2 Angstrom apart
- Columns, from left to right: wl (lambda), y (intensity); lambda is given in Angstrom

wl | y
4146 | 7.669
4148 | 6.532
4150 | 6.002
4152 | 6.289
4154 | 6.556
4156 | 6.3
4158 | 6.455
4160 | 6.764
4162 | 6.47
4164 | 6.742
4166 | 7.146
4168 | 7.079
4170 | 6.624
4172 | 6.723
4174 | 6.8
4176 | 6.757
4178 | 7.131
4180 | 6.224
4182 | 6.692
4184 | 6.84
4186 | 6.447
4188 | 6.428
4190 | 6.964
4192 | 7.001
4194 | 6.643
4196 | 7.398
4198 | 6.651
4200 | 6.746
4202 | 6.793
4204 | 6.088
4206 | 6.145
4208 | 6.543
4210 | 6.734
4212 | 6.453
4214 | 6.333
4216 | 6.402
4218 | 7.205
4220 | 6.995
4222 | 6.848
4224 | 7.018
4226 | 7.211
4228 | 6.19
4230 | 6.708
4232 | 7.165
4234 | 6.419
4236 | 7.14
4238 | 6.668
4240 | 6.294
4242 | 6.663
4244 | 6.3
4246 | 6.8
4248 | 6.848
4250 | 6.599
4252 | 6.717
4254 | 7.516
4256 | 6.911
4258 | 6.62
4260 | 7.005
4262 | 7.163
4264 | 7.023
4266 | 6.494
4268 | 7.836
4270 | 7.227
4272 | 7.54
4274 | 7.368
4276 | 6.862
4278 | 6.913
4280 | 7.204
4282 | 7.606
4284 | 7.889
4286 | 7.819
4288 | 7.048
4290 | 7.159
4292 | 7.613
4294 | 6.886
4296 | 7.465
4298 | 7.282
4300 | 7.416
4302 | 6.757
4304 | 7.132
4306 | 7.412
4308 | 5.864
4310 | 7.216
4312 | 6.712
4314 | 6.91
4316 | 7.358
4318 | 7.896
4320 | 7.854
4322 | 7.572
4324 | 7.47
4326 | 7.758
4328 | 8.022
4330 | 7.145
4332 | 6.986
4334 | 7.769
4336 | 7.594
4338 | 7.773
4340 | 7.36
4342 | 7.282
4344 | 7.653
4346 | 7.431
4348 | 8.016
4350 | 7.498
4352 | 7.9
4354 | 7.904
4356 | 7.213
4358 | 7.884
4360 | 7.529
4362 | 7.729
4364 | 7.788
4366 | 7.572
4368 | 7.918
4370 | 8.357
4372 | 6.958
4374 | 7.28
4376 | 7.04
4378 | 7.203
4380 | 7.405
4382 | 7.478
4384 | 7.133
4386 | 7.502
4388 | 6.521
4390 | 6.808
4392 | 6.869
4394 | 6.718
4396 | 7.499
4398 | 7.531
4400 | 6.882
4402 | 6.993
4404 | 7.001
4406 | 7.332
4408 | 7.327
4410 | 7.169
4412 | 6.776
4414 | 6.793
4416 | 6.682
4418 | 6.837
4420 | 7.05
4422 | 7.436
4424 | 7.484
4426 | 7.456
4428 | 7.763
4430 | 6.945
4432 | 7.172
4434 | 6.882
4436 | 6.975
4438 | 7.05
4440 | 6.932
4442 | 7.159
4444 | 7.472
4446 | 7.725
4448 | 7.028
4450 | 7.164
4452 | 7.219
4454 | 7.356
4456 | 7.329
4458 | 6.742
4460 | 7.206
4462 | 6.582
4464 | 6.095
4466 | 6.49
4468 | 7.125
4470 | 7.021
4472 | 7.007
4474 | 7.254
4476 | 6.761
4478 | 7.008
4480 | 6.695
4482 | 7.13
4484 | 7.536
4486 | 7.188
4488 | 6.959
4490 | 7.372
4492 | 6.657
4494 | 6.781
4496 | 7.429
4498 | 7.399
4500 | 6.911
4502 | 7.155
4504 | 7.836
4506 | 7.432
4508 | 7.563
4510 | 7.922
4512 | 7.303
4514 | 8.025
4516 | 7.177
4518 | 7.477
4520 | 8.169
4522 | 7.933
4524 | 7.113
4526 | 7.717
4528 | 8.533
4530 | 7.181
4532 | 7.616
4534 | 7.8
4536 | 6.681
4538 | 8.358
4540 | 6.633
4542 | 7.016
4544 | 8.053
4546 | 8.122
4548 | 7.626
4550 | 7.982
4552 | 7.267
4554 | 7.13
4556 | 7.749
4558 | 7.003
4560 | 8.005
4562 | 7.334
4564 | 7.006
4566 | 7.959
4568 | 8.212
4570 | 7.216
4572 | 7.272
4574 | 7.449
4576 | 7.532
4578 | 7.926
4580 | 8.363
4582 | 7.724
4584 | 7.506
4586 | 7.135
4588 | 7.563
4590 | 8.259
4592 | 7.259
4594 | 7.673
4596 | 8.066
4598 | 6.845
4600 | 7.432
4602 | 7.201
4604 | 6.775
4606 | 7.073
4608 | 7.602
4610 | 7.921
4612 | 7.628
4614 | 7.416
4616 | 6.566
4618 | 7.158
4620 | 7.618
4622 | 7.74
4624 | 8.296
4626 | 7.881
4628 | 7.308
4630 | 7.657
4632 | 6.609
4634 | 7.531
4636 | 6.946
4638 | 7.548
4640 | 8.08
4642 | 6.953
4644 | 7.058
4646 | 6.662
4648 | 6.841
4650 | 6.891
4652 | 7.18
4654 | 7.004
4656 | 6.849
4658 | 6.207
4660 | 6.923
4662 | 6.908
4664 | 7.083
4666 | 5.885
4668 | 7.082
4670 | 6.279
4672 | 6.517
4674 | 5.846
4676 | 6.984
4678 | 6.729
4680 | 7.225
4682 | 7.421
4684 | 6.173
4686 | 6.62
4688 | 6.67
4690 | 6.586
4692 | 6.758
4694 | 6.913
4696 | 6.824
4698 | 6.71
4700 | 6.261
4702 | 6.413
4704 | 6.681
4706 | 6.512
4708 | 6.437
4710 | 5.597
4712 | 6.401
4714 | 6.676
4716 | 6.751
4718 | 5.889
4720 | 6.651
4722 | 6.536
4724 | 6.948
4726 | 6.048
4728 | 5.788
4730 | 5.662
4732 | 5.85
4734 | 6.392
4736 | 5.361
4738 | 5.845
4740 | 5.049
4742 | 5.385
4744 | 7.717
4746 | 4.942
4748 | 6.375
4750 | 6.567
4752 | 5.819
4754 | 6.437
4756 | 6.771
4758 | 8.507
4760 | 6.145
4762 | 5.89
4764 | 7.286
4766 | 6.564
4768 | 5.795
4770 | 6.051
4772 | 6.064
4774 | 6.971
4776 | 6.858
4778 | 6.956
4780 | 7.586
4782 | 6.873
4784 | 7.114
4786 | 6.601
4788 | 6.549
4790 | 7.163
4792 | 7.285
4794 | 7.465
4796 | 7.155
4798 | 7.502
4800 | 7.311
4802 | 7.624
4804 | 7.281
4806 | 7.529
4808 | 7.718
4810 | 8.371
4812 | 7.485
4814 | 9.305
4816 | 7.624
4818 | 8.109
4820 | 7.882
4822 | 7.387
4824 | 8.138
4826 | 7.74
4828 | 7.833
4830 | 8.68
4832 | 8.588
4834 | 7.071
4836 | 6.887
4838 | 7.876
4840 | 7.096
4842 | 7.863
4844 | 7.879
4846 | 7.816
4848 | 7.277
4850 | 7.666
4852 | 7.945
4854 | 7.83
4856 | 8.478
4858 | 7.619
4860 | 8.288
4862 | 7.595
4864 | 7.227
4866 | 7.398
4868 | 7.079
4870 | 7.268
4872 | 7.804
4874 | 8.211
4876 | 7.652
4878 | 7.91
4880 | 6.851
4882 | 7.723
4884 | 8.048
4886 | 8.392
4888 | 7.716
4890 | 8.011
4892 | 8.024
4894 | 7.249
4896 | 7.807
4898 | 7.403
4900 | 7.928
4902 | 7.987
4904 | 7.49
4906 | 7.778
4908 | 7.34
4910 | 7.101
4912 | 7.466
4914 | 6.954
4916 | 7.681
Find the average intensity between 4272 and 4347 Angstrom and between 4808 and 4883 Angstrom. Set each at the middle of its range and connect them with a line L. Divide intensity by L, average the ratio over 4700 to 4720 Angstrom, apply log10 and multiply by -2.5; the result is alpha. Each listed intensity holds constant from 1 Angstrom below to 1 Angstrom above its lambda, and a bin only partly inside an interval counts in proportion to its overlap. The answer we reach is 0.20 mag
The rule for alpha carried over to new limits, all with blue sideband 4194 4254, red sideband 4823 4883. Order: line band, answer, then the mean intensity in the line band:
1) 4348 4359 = -0.12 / 7.71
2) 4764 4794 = 0.12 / 6.79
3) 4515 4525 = -0.06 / 7.57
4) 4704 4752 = 0.22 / 6.15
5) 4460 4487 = 0.03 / 6.93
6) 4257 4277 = -0.05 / 7.11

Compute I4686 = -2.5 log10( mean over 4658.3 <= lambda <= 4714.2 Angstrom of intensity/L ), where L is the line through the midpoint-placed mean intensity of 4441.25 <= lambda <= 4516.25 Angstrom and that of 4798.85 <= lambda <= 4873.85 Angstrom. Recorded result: 0.14 mag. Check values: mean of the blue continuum 7.16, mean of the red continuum 7.75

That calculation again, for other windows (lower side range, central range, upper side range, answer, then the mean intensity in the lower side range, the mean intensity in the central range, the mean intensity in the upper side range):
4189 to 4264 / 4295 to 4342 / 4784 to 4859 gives -0.067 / 6.76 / 7.33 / 7.66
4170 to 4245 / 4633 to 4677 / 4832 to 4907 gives 0.075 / 6.7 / 6.88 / 7.69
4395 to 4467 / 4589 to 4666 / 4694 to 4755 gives -0.117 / 7.1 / 7.26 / 6.23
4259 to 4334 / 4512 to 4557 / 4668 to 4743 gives -0.129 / 7.27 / 7.6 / 6.37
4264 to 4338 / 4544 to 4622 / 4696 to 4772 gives -0.134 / 7.31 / 7.52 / 6.29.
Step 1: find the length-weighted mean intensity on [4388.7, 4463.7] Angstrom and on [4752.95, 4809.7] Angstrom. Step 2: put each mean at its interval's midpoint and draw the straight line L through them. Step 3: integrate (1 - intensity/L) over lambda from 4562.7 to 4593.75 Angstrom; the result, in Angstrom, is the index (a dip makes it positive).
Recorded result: -2.5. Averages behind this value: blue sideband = 7.11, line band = 7.62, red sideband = 6.98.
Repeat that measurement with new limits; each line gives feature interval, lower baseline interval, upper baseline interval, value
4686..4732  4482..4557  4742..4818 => 4.5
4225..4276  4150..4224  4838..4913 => -1.0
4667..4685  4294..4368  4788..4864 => 2.2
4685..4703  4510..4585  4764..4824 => 1.9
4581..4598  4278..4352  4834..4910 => -0.2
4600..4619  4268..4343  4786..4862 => 0.7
